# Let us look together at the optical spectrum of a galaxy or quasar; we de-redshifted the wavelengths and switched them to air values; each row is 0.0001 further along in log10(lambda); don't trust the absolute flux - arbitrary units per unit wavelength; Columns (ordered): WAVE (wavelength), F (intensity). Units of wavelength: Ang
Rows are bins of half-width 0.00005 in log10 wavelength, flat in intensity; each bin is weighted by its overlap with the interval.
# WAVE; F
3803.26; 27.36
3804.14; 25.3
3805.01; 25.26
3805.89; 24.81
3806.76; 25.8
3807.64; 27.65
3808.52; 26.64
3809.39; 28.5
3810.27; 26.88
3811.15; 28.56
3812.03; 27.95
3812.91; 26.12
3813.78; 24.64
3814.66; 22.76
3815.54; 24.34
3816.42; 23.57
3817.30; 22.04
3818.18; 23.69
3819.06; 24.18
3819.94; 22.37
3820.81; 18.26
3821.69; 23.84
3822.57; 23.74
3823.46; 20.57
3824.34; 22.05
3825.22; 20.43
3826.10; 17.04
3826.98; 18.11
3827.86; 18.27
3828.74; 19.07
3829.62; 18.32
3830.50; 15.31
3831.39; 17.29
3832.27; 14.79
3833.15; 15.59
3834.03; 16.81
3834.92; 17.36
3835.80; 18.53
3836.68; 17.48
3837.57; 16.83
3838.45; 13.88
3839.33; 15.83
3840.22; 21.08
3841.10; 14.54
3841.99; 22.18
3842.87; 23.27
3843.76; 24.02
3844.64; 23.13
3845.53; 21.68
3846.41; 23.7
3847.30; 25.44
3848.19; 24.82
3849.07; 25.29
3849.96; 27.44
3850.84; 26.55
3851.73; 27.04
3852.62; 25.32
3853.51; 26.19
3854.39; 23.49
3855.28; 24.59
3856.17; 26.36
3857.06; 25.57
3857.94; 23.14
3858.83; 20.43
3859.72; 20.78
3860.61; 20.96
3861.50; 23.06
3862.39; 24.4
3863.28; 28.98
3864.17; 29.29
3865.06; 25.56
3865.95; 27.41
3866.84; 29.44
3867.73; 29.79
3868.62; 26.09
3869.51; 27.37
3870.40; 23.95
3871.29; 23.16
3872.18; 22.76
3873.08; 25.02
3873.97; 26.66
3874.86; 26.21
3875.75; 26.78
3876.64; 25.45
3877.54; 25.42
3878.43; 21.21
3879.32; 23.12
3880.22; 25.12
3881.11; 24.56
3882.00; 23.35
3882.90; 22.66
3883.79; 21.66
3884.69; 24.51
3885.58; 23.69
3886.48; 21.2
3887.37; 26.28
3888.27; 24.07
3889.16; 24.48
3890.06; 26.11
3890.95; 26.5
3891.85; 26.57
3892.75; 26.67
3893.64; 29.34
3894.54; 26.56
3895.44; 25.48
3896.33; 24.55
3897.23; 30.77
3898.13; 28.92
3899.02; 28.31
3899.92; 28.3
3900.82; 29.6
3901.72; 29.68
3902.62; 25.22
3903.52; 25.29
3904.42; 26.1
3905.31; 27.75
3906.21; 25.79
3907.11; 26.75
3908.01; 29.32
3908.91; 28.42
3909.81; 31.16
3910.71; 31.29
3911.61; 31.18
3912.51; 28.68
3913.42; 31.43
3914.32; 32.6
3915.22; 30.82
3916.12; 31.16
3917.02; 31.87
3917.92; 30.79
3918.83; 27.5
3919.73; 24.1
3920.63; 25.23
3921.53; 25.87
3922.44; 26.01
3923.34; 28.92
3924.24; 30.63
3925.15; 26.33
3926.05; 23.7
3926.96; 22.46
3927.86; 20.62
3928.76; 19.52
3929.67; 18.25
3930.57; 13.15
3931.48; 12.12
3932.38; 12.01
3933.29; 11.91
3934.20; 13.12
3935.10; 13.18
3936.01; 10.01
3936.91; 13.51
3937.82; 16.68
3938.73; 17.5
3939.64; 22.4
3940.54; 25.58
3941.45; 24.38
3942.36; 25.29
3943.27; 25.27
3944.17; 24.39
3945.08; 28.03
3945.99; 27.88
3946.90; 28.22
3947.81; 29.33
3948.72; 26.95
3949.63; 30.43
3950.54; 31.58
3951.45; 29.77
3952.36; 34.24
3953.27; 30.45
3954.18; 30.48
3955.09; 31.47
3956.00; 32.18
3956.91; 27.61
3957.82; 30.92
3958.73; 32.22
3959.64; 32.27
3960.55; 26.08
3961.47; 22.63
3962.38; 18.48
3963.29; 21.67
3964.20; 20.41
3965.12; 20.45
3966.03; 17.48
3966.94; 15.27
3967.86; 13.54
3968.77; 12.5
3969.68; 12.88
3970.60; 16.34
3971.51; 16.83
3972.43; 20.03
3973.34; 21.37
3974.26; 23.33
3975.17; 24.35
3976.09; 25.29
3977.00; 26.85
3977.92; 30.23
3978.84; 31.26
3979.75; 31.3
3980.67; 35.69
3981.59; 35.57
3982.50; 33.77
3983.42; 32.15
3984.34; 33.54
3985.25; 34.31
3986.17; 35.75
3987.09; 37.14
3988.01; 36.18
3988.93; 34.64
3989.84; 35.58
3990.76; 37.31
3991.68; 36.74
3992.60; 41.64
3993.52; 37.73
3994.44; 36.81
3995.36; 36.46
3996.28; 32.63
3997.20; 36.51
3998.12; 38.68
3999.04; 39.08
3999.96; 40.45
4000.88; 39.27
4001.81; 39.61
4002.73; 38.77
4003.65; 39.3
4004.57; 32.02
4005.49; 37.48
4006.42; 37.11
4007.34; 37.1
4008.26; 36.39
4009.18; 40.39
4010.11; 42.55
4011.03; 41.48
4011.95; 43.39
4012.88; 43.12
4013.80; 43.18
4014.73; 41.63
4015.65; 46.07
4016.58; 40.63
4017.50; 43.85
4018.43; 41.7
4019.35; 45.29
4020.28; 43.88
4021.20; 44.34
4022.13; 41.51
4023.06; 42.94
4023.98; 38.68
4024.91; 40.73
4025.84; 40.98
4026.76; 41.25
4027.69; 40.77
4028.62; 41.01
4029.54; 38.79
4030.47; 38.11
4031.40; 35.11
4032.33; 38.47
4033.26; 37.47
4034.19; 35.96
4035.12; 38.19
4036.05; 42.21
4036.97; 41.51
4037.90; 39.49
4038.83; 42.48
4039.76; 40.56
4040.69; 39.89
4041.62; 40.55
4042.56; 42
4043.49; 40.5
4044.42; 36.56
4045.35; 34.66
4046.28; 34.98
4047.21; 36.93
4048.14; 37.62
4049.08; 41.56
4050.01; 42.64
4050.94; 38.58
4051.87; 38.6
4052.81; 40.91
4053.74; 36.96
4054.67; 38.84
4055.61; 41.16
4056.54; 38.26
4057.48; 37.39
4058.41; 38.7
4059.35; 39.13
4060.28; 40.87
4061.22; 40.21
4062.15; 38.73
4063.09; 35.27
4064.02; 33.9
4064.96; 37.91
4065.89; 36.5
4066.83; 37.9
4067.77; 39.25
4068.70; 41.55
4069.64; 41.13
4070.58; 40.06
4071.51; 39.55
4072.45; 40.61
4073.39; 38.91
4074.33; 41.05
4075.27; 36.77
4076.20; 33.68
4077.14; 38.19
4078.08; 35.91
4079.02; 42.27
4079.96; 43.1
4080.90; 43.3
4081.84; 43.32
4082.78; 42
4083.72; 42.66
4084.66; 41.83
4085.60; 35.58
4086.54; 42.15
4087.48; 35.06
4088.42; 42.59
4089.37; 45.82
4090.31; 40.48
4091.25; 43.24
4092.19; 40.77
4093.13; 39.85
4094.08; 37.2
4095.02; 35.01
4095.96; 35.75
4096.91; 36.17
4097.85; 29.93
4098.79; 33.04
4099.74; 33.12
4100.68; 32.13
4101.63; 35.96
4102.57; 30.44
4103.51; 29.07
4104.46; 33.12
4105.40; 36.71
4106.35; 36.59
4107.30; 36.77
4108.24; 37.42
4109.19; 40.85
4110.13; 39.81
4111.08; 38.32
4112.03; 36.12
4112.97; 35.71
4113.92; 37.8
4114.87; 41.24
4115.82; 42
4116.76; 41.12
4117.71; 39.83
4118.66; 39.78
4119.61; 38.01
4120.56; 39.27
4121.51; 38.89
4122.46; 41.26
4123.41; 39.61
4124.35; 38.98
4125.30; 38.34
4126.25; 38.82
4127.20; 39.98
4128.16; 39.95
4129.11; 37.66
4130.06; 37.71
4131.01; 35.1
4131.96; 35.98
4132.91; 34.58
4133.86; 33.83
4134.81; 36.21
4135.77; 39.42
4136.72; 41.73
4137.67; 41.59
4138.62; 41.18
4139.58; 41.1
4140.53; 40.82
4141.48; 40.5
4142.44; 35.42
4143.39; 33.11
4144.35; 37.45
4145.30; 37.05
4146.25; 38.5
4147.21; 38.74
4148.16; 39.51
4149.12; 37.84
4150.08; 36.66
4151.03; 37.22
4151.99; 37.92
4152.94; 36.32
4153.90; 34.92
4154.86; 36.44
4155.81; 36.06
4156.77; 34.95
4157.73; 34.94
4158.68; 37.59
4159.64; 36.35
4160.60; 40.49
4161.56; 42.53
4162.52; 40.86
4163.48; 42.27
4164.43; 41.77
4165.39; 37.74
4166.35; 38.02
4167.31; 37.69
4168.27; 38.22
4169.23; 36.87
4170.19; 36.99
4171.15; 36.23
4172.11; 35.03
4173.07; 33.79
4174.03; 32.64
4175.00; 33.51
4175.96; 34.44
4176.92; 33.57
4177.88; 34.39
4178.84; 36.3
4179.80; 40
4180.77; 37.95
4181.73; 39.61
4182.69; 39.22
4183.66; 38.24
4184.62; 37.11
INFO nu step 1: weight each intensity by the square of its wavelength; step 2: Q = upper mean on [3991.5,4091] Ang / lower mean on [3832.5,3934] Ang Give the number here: 1.74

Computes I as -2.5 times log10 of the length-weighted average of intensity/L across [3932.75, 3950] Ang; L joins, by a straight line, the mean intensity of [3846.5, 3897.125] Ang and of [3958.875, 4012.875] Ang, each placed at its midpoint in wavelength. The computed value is 0.313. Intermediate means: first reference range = 25.2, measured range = 21.7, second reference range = 31.2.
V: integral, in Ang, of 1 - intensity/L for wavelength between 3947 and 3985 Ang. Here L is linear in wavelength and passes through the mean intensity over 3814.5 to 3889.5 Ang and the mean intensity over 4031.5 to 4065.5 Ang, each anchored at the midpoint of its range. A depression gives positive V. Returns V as 7.0 Ang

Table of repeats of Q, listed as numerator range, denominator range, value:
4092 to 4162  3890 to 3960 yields 1.59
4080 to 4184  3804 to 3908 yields 1.82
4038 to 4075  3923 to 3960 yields 1.72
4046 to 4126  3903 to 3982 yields 1.67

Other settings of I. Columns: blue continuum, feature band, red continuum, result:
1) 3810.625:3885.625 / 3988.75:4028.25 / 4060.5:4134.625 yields -0.21 mag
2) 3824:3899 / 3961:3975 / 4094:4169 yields 0.50 mag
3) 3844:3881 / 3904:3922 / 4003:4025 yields 0.05 mag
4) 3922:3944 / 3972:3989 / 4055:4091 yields -0.15 mag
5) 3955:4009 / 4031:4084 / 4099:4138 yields -0.14 mag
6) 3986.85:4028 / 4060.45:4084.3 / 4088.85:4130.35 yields -0.03 mag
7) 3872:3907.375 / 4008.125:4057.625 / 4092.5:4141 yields -0.21 mag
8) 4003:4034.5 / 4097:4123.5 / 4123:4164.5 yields 0.05 mag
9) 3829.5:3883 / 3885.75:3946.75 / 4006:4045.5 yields 0.17 mag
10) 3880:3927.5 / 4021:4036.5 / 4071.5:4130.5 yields -0.16 mag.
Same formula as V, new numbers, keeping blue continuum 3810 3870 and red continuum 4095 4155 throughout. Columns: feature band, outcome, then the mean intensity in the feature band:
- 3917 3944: 6.04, 21.1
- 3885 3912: -1.62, 27.2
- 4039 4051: -2.12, 39.1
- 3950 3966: 0.62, 27.6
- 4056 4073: -2.23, 38.7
